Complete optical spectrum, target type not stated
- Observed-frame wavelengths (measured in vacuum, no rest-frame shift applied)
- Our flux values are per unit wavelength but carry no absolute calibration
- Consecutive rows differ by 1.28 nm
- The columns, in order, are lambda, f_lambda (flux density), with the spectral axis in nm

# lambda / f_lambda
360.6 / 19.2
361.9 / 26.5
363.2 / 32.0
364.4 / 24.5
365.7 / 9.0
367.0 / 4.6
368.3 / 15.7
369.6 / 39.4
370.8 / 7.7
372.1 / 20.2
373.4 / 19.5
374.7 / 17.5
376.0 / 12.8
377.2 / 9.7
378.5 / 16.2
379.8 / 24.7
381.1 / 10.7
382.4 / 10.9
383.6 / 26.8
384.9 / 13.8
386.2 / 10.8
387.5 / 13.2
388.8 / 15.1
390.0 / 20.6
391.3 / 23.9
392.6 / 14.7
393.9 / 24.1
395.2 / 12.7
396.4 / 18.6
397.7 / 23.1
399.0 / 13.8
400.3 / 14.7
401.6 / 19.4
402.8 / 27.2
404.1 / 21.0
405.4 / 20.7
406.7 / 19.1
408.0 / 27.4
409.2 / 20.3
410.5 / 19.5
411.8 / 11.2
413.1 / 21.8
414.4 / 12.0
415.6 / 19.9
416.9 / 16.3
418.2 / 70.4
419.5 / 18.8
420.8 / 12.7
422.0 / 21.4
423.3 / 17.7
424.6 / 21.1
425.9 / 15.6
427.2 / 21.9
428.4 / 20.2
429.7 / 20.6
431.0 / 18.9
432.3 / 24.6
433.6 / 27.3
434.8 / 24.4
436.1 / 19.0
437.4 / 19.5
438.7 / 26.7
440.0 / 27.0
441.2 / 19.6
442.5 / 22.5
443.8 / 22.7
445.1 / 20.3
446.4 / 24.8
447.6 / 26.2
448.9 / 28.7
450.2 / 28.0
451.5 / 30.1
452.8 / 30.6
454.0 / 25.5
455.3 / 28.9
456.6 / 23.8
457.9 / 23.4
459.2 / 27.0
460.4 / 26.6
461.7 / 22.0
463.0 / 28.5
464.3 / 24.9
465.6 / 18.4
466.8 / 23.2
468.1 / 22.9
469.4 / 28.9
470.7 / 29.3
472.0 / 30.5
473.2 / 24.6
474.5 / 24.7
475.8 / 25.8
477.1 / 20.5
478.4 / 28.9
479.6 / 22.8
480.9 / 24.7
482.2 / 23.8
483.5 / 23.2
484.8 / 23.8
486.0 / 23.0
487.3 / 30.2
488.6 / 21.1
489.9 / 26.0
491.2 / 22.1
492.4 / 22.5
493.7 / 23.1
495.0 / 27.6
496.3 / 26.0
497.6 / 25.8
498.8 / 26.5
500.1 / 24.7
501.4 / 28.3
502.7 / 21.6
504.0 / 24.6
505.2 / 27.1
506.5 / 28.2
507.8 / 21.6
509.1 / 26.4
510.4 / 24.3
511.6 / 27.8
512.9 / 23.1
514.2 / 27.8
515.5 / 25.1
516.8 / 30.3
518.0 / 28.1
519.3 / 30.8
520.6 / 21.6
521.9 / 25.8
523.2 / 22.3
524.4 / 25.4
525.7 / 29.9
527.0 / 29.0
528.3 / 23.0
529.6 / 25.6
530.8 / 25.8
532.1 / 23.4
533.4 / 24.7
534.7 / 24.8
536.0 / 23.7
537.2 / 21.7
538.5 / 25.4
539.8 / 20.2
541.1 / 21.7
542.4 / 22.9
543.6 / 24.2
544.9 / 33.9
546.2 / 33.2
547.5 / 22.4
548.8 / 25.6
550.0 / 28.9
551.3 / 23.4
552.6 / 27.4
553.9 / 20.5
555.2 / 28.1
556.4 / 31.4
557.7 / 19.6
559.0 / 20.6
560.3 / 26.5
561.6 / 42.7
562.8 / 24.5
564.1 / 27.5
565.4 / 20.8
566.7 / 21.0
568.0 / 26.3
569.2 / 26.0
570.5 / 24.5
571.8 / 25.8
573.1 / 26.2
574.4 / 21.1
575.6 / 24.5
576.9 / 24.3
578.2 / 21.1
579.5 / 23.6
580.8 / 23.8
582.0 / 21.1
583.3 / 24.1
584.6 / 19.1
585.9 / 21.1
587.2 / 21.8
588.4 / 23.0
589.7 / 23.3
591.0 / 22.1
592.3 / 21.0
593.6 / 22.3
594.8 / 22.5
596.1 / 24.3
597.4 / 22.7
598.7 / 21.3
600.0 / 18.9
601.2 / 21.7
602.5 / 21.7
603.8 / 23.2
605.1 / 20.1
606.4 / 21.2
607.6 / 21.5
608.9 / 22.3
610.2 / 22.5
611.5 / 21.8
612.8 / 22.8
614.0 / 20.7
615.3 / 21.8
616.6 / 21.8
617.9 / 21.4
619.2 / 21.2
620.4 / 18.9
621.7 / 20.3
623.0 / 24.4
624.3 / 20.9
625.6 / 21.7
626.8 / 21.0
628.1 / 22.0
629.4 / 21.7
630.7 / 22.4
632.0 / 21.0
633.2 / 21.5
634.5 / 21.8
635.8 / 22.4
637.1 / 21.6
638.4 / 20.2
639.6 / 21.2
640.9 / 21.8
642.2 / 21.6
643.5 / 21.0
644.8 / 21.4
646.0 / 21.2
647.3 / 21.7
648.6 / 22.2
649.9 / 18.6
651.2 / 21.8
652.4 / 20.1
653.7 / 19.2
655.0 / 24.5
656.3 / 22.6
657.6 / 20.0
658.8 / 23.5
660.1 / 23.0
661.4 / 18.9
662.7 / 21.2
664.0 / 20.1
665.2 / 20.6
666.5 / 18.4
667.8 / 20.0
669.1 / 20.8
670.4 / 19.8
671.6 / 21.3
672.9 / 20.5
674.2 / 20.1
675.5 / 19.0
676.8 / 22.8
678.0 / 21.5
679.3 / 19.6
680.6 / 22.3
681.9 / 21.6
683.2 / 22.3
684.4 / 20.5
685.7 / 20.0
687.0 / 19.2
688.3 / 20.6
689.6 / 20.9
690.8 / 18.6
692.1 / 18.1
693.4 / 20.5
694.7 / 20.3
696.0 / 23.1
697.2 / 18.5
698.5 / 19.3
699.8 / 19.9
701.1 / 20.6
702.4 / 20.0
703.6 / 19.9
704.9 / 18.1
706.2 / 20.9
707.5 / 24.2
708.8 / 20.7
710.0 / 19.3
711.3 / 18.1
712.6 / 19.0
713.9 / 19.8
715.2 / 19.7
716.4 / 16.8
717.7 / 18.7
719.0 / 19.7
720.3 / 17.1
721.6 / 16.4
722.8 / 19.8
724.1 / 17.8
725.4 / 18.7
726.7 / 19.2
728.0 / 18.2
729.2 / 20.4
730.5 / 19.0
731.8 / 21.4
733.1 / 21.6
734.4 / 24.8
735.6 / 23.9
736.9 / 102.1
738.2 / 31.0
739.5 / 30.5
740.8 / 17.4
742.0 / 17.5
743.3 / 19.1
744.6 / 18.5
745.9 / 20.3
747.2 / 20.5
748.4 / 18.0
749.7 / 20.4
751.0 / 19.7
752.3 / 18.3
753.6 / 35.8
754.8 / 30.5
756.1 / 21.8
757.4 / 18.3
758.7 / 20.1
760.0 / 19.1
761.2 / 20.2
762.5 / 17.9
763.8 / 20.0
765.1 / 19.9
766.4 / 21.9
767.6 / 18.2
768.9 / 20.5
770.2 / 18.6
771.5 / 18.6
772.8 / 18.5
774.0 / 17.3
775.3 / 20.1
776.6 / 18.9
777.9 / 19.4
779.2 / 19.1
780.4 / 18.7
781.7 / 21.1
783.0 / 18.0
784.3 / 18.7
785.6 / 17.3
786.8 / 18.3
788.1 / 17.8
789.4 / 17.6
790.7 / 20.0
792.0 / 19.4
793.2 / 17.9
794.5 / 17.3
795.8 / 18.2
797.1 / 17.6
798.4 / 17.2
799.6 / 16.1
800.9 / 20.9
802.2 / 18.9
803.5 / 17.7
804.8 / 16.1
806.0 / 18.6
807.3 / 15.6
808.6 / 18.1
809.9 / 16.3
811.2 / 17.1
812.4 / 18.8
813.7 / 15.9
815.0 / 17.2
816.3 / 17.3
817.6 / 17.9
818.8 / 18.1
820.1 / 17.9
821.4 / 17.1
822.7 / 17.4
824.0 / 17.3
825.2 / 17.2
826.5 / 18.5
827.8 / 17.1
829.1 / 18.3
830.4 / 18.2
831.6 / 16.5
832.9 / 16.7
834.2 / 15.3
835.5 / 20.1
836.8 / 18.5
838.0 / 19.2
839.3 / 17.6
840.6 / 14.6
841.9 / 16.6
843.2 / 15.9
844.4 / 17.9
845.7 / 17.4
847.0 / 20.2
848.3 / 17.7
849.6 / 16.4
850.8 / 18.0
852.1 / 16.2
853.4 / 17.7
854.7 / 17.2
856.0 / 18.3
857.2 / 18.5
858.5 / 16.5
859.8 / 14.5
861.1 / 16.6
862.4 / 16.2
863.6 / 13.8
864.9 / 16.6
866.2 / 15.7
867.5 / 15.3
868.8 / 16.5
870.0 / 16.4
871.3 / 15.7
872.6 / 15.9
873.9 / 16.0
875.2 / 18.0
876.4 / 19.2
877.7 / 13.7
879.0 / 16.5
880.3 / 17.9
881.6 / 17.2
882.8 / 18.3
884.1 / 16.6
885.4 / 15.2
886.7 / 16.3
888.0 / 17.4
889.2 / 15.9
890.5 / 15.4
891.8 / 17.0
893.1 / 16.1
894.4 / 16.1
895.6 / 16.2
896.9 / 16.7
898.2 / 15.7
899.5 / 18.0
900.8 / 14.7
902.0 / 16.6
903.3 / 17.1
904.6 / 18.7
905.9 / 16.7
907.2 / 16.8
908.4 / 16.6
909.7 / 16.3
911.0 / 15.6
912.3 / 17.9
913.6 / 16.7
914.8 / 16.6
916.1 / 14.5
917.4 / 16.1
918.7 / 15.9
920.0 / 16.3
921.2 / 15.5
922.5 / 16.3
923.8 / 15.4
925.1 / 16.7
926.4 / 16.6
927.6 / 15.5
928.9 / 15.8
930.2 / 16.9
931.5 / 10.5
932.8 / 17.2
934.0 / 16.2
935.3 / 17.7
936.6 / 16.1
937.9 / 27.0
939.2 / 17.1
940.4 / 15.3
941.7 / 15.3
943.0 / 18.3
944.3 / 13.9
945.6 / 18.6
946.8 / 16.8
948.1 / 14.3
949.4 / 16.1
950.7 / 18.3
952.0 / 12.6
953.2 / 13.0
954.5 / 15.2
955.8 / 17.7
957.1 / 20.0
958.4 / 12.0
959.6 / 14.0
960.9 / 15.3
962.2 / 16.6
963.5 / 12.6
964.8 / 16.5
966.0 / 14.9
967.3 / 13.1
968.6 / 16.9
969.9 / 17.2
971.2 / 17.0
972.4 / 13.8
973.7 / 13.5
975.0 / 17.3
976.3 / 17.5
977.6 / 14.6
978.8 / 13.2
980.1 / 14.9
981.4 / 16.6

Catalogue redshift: 0.12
